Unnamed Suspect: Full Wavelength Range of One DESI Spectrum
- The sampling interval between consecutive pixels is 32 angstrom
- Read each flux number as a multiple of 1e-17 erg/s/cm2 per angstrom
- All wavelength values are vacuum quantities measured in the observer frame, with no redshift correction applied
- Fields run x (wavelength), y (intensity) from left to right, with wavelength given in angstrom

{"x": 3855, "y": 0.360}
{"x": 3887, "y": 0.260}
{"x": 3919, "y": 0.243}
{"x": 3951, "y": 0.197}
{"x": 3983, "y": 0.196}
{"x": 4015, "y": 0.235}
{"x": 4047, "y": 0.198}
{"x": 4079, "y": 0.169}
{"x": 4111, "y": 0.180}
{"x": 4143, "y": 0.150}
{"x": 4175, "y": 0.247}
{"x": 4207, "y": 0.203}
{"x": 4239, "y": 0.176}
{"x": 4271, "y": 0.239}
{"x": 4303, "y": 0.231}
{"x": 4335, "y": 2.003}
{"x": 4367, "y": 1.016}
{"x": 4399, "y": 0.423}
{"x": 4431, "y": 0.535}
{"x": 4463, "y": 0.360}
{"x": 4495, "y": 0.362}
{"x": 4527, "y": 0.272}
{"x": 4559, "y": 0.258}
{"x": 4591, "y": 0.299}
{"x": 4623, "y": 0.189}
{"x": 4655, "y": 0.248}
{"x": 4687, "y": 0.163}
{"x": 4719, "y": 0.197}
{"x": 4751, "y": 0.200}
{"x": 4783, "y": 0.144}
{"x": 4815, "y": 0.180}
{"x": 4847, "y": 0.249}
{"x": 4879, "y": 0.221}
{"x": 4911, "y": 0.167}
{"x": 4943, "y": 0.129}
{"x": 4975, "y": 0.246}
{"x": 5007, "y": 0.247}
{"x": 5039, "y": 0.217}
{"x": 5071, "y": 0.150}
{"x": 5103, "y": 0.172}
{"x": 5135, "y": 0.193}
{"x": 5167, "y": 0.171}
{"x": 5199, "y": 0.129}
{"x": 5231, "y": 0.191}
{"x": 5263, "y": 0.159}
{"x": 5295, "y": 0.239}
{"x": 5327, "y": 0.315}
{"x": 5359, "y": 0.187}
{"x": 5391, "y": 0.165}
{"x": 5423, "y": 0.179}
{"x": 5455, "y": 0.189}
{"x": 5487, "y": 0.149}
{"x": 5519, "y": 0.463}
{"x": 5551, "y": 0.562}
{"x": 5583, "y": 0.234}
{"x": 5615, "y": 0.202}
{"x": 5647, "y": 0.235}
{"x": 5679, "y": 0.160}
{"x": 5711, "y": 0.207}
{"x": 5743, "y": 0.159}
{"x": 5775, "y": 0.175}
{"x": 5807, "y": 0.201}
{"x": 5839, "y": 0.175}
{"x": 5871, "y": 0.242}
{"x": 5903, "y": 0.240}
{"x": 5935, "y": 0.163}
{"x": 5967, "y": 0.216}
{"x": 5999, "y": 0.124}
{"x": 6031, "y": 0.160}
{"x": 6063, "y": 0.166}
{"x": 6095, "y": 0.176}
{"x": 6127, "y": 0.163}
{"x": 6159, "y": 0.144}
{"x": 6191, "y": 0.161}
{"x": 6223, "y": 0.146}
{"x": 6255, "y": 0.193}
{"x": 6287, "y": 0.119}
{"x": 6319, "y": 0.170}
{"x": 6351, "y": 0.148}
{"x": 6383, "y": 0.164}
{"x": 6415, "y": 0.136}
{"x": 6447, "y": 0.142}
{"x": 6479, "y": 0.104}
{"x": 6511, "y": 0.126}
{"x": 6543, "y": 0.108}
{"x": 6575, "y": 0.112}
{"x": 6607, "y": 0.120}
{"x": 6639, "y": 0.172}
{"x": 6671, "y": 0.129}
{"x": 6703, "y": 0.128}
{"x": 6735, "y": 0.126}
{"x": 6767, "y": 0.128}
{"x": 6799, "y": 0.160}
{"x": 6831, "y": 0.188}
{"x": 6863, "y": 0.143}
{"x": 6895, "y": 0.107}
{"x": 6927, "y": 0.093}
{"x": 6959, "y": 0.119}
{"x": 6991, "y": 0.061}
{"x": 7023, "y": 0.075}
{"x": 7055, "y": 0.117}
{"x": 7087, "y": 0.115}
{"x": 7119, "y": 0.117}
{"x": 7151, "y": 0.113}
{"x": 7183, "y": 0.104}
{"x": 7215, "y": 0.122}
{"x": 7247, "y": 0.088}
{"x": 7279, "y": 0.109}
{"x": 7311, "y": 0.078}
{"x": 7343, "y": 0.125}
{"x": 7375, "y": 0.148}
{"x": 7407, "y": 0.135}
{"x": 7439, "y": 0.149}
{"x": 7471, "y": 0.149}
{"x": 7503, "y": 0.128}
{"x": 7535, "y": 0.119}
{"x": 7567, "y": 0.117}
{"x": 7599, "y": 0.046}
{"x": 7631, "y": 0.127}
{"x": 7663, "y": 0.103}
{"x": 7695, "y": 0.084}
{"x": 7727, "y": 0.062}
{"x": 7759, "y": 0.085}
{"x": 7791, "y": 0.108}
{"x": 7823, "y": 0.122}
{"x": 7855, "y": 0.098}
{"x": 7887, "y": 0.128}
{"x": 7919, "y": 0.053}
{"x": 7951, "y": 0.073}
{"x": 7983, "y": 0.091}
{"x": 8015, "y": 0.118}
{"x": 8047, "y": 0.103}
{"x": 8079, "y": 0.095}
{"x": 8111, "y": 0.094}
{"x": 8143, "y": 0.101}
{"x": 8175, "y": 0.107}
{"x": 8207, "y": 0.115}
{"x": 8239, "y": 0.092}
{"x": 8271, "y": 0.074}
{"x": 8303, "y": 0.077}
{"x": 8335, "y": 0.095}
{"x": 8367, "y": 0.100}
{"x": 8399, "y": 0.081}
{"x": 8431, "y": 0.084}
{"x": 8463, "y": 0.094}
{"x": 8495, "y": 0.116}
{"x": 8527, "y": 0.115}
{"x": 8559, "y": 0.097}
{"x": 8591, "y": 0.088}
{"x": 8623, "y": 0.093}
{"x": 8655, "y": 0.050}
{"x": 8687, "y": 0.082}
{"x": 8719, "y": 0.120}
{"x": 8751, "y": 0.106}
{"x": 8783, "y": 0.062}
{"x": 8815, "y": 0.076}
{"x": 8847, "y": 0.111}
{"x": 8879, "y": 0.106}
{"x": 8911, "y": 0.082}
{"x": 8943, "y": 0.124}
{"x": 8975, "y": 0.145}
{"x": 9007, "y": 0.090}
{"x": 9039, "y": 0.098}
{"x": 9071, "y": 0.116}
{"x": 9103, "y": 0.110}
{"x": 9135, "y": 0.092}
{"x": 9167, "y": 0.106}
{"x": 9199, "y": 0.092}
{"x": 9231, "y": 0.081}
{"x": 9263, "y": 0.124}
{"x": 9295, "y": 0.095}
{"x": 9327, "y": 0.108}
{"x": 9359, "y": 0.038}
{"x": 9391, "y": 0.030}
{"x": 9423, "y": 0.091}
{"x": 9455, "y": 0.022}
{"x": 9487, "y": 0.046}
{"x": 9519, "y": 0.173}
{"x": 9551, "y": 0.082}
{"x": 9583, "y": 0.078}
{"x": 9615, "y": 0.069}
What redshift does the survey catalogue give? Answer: 2.57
